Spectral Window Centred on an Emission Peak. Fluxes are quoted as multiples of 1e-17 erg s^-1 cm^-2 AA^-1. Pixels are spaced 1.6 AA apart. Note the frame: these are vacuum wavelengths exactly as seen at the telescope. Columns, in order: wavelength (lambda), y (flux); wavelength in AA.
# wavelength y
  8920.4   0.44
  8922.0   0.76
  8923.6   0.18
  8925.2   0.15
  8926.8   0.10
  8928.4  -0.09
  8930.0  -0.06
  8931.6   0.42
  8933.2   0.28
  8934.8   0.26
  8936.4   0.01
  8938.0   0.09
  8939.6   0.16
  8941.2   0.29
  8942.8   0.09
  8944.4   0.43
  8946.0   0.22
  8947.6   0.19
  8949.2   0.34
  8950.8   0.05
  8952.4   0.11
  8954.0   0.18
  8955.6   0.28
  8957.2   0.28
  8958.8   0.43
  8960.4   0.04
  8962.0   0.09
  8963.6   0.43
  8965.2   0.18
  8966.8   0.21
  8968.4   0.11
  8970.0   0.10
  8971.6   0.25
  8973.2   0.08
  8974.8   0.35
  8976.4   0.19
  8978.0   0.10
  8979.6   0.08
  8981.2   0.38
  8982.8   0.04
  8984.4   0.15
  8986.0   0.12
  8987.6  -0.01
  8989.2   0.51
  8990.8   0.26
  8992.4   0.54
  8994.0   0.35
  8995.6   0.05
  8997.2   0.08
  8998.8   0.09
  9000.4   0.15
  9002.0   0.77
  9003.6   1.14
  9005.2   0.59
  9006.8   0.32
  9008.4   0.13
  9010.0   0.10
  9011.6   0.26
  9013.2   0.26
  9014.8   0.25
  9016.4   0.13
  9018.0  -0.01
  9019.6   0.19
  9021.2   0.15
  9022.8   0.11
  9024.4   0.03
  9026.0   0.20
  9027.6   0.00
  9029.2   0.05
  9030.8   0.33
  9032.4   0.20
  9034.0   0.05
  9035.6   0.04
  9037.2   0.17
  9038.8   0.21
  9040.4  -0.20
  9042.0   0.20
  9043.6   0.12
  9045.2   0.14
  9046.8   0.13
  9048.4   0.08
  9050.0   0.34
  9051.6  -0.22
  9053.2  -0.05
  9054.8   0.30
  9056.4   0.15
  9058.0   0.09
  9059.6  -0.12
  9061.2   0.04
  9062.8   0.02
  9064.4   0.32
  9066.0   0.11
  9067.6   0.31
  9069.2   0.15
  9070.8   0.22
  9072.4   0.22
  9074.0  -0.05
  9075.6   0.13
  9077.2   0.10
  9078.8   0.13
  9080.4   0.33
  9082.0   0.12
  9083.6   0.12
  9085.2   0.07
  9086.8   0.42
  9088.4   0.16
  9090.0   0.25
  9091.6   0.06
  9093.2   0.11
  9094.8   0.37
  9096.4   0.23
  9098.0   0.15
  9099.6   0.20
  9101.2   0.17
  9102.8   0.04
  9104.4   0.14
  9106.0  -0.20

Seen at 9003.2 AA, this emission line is H-gamma 4340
